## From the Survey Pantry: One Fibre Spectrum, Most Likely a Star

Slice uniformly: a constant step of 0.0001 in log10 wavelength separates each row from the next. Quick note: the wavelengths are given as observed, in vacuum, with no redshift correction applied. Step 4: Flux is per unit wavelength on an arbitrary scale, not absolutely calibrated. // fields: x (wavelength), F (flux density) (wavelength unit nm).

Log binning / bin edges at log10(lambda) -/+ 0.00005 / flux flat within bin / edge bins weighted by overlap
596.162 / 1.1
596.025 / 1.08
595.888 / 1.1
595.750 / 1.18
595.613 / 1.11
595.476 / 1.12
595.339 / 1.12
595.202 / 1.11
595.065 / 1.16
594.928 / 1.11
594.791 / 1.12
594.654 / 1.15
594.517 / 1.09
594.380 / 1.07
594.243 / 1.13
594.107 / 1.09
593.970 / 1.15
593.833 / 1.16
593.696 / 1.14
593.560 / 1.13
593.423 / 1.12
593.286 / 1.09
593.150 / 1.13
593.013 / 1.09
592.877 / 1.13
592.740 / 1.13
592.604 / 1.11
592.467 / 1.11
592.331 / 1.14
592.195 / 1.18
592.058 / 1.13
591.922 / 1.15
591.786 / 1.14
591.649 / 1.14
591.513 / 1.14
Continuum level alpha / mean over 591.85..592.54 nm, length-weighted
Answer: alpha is 1.14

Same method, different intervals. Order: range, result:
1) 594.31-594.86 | 1.11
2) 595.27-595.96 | 1.13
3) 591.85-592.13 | 1.14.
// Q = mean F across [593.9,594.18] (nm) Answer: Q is 1.12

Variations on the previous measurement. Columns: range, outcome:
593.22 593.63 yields 1.11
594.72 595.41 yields 1.12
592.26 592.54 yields 1.13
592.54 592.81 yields 1.12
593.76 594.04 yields 1.15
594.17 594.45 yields 1.1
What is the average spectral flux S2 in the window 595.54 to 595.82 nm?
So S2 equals 1.14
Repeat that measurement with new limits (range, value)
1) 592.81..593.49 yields 1.11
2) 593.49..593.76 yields 1.14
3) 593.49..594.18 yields 1.13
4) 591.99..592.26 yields 1.15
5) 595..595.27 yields 1.13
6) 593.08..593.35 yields 1.11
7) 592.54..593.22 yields 1.12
